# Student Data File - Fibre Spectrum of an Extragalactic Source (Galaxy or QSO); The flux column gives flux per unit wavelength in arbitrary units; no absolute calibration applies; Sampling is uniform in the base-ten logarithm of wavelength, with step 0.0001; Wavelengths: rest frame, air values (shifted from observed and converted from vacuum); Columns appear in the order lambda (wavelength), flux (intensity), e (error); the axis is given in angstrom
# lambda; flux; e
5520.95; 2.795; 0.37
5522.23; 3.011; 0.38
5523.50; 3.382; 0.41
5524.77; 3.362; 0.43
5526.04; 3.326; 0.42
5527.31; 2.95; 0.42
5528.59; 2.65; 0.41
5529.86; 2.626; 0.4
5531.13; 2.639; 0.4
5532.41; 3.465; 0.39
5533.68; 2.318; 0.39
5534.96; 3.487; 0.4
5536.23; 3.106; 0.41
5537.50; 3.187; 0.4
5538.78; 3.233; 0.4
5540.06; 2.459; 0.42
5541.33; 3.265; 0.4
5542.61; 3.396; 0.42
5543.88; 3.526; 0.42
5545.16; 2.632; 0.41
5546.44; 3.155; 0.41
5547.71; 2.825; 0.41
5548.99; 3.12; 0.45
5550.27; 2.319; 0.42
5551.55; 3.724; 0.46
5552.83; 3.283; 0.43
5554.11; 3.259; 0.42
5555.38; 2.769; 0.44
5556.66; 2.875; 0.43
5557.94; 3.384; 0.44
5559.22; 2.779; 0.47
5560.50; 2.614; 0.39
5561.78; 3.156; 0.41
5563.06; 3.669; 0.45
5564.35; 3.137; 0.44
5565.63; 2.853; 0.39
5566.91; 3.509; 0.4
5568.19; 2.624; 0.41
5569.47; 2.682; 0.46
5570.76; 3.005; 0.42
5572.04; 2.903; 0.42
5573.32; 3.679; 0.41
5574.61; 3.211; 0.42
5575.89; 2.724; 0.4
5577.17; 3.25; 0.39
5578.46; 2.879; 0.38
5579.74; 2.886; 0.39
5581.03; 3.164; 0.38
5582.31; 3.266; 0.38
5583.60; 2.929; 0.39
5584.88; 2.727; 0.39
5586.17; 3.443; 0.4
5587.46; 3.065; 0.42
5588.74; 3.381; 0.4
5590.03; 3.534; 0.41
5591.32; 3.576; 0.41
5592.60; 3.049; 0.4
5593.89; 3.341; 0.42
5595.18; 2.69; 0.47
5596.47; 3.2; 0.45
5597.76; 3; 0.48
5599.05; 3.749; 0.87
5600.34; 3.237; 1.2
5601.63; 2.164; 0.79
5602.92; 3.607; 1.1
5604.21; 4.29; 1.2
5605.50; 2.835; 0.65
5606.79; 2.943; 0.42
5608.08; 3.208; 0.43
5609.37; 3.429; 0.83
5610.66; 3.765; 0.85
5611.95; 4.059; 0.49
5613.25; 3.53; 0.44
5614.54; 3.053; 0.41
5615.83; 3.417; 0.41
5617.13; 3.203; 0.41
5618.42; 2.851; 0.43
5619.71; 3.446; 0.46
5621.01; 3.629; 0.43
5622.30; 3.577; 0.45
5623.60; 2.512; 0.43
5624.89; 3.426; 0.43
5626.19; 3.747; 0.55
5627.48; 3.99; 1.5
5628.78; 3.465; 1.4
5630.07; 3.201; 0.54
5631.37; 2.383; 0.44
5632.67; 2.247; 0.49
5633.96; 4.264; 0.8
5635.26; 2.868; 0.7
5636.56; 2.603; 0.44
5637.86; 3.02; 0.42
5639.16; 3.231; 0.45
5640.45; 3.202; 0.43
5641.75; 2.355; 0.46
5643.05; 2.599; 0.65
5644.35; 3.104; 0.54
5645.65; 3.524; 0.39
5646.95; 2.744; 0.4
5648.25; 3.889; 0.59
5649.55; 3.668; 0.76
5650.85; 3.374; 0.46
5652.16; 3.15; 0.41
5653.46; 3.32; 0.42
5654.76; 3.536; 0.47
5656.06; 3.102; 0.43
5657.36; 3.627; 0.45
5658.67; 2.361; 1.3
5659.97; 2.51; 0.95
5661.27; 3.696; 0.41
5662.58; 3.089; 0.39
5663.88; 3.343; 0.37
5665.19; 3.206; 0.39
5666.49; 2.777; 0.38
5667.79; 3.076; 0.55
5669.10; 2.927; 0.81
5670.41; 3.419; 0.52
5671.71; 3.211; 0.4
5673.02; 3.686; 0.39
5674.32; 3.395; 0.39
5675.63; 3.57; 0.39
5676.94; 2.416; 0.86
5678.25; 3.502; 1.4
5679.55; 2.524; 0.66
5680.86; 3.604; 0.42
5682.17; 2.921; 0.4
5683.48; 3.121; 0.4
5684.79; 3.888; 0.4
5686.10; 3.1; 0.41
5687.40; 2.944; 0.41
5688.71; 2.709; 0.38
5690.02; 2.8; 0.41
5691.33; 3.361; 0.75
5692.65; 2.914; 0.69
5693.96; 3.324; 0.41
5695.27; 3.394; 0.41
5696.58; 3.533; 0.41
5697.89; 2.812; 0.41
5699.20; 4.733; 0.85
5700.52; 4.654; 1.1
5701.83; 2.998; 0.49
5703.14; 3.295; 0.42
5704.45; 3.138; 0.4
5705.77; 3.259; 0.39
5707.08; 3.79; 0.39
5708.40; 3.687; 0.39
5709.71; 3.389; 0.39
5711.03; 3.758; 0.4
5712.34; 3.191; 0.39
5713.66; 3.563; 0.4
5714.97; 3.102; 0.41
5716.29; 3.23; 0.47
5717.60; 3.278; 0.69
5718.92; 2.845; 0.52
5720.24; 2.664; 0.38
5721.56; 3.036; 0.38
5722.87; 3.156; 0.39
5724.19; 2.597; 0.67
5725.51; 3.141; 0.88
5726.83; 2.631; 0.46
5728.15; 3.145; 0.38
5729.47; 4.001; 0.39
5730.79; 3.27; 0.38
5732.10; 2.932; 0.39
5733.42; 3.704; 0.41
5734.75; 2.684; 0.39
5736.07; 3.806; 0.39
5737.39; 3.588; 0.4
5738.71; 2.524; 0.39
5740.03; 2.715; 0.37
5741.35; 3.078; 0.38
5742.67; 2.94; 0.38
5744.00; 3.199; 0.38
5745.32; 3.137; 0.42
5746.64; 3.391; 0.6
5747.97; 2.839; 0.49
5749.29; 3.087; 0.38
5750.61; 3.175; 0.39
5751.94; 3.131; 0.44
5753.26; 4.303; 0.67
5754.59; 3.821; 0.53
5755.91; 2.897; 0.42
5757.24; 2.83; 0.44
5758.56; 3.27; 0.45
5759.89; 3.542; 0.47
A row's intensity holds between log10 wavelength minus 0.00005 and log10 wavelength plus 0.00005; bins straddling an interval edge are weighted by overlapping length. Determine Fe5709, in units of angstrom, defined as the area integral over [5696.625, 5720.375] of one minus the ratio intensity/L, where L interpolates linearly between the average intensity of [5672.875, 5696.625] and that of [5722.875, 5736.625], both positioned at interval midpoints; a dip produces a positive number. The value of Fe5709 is -1.9 angstrom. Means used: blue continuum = 3.18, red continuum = 3.18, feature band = 3.43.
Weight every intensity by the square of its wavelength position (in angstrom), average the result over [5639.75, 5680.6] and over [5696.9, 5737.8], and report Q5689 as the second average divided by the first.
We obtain 1.07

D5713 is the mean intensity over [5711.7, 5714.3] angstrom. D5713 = 3.37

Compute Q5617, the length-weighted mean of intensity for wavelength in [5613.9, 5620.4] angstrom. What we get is 3.2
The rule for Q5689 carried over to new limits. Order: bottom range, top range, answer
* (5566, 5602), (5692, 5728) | 1.11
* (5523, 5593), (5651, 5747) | 1.10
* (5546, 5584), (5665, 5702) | 1.11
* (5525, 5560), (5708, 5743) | 1.12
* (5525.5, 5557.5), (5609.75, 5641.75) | 1.11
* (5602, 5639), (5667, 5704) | 1.02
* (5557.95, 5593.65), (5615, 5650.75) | 1.05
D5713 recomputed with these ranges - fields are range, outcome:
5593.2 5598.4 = 3.05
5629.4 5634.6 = 3.03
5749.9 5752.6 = 3.15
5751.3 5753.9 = 3.72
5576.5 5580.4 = 3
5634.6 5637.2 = 2.74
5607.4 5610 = 3.32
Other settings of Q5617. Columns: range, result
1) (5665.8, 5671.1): 3.06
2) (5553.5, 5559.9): 3.01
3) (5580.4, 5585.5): 3.03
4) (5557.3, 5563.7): 3.12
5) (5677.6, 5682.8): 3.14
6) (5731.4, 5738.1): 3.34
